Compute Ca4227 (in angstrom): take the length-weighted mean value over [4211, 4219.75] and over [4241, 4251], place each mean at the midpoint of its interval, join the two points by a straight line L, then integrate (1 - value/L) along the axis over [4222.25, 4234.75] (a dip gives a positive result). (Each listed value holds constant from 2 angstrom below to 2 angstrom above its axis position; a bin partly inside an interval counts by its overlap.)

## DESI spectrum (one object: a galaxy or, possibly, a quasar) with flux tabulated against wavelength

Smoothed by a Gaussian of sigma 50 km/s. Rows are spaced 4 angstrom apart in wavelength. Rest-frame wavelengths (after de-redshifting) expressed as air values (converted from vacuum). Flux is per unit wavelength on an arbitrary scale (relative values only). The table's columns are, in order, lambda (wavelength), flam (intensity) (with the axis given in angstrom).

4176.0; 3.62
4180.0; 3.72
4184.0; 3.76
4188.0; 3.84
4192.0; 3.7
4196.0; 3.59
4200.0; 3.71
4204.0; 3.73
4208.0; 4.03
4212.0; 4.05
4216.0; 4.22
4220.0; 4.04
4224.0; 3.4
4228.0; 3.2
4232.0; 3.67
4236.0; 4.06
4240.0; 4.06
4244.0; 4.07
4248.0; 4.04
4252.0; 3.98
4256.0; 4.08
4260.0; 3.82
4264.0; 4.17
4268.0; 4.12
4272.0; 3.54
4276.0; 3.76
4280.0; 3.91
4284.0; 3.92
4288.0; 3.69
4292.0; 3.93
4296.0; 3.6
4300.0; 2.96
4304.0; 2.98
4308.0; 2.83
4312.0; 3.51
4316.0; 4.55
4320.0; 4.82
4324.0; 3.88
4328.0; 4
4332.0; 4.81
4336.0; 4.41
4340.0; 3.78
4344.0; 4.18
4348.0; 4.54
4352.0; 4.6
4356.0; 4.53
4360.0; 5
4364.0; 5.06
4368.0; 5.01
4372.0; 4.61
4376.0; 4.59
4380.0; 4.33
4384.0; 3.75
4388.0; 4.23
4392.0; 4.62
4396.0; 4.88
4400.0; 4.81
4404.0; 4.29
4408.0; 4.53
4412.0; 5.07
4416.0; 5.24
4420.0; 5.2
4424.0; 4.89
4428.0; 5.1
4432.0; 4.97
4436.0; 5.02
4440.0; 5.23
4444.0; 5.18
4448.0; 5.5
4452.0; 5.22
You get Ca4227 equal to 1.92 angstrom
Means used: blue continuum 4.13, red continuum 4.05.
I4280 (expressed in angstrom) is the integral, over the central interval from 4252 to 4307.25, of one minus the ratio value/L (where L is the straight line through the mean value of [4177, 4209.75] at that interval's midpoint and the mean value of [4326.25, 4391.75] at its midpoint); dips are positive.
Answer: 5.4 angstrom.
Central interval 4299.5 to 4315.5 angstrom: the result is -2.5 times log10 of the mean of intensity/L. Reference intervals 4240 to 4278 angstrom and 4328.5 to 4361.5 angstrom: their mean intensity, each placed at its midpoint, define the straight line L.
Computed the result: 0.30 mag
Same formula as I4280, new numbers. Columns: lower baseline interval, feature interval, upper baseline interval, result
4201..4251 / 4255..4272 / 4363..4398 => 0.2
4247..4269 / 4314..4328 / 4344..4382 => 0.2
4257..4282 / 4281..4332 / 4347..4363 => 5.7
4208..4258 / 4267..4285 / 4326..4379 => 1.3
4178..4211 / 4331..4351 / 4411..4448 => 1.2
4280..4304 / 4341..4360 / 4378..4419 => -1.6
